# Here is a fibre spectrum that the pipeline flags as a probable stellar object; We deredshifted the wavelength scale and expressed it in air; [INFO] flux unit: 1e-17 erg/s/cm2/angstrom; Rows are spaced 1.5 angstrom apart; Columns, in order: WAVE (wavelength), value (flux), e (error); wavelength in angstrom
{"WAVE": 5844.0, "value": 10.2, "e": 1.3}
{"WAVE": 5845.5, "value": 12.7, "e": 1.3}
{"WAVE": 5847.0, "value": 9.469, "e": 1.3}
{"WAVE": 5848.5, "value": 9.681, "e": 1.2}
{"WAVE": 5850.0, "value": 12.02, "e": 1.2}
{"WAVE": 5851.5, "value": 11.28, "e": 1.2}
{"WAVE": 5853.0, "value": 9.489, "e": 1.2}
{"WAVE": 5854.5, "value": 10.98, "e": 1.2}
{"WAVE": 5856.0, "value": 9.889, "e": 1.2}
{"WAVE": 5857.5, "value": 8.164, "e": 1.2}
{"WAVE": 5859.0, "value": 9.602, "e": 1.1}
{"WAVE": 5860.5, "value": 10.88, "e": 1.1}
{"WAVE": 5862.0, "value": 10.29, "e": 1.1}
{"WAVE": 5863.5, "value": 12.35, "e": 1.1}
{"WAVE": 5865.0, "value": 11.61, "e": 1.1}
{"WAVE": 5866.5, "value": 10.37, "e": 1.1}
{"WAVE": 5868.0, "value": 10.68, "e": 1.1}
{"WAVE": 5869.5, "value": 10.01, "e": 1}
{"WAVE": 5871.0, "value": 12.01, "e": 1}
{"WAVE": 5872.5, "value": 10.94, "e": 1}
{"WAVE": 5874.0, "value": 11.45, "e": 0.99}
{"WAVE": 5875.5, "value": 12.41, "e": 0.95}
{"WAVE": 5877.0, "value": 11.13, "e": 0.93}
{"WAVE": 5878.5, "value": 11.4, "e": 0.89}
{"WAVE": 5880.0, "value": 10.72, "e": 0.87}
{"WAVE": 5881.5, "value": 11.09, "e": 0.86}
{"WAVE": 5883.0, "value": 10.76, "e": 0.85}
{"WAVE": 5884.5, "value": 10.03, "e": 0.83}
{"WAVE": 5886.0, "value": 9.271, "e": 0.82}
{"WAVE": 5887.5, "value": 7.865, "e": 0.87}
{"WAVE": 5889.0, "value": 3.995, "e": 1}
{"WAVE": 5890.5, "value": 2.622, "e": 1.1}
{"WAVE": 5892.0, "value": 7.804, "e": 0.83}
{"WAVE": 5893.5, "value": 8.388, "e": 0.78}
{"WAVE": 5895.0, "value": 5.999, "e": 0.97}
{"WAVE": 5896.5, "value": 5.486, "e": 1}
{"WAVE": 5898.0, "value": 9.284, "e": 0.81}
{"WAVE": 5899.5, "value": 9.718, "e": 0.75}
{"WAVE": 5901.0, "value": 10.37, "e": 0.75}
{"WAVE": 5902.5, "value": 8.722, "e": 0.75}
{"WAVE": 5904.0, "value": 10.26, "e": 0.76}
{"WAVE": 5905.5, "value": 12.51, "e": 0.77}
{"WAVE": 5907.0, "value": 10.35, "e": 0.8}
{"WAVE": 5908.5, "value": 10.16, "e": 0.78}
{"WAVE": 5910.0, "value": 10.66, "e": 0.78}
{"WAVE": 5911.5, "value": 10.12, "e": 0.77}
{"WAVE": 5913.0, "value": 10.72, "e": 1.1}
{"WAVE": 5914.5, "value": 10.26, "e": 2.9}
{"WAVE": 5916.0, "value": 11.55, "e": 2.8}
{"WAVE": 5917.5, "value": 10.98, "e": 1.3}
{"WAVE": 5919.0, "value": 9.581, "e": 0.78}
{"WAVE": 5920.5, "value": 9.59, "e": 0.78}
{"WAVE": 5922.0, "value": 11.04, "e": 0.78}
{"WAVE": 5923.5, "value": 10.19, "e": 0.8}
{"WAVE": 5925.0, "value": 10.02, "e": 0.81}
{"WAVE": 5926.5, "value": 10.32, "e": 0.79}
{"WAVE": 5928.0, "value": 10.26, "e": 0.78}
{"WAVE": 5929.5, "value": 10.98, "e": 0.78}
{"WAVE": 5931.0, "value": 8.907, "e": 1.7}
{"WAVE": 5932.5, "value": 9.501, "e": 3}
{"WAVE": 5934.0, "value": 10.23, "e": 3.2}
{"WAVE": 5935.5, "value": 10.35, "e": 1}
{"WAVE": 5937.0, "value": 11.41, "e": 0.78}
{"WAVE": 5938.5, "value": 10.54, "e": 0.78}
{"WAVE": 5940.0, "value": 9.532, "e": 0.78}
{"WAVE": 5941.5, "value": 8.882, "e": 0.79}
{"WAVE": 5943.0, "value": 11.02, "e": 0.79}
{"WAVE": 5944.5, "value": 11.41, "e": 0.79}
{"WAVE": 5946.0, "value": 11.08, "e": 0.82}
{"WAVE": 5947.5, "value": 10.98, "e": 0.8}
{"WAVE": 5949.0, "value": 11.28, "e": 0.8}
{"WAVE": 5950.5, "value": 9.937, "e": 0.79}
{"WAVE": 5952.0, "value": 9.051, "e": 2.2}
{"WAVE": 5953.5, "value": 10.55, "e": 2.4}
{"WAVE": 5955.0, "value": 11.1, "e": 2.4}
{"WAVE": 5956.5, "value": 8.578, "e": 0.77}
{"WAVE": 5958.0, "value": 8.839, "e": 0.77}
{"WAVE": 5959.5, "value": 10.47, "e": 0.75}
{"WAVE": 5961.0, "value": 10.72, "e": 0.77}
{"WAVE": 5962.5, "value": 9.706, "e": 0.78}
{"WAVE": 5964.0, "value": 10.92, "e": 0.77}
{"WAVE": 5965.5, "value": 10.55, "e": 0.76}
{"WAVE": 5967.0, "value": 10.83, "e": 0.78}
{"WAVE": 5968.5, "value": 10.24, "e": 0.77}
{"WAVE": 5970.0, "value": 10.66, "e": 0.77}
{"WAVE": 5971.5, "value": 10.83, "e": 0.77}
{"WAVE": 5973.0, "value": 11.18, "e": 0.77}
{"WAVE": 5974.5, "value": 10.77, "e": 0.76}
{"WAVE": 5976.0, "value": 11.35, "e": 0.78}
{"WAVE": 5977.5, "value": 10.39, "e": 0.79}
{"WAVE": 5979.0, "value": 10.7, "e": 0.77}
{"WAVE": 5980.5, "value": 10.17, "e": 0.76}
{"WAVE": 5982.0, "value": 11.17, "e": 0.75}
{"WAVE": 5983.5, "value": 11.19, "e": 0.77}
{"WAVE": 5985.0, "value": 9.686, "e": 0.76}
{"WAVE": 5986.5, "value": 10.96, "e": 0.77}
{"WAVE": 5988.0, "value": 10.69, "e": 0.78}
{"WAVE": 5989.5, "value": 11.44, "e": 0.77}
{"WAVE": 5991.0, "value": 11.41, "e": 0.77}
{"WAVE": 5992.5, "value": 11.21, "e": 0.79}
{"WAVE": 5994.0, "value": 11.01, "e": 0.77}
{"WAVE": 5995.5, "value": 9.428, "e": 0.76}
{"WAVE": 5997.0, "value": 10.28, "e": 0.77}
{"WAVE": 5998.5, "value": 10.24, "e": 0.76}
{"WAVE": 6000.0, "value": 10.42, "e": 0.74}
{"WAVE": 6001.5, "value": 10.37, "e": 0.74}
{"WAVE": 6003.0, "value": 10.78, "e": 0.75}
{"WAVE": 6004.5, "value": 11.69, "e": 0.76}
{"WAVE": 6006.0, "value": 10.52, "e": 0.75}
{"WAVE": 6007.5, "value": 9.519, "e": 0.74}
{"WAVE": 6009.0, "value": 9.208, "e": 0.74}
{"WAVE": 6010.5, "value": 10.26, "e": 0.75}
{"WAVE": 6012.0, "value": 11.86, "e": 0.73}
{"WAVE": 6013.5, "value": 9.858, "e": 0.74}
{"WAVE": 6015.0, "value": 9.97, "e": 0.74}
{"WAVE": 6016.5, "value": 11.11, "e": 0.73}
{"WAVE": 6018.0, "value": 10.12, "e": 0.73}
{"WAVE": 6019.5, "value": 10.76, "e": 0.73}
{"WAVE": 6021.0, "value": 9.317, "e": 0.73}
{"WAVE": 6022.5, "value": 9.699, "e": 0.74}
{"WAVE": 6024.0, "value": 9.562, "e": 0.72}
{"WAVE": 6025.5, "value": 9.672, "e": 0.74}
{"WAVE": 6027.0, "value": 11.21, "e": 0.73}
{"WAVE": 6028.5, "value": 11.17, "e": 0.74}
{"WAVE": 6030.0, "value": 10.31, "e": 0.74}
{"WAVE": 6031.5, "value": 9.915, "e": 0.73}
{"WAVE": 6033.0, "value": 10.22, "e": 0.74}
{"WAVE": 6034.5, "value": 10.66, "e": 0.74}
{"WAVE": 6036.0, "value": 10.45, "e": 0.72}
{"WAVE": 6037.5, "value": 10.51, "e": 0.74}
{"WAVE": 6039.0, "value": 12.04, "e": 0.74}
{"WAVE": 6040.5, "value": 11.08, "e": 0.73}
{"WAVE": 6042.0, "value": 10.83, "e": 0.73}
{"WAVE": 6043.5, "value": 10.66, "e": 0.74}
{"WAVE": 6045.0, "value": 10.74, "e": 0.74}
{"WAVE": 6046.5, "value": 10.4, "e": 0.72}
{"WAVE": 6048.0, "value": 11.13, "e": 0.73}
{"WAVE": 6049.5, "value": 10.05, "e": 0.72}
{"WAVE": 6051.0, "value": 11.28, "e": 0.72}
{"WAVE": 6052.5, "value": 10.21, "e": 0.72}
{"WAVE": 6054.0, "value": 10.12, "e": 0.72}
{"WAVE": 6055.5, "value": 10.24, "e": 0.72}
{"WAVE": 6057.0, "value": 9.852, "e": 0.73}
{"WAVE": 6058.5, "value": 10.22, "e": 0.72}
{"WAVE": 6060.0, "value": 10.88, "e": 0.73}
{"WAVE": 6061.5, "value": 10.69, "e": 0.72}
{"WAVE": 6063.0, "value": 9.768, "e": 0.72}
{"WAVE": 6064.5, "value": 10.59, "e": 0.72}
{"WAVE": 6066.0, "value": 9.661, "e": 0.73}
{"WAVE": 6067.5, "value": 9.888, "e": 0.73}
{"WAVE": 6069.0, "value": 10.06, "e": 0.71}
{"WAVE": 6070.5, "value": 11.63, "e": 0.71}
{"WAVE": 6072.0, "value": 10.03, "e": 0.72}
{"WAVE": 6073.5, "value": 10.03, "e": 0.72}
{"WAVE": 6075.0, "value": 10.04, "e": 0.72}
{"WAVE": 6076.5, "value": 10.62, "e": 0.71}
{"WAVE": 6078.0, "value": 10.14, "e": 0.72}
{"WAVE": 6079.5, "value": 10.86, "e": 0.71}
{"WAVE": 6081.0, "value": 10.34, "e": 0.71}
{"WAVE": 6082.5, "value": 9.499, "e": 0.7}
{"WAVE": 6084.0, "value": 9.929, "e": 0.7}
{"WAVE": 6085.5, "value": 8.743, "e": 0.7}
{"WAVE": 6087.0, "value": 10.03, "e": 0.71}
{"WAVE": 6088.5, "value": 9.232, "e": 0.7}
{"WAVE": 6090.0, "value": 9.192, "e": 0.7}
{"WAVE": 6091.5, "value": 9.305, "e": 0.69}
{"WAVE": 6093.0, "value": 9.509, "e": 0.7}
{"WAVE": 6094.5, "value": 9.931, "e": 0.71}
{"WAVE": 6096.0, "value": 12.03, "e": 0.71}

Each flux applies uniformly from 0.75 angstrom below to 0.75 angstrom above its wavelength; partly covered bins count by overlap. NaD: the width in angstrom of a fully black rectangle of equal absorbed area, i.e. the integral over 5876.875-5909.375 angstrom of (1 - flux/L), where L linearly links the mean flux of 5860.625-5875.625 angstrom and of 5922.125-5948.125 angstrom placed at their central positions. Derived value 5.6 angstrom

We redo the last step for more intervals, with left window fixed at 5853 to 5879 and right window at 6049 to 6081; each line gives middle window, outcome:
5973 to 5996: -0.6 angstrom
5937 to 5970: 0.8 angstrom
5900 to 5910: 0.3 angstrom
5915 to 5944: 1.0 angstrom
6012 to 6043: -0.1 angstrom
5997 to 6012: 0.1 angstrom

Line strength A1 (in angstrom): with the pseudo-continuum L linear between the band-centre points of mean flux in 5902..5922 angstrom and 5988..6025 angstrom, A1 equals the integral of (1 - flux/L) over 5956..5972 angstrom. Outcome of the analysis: 0.3 angstrom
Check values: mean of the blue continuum 10.5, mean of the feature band 10.2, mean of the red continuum 10.4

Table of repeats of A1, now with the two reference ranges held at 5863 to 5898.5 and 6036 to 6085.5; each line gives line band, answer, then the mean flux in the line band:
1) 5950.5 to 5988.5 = -1.93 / 10.4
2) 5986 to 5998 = -0.88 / 10.8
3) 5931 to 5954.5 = -1.32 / 10.3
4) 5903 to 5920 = -1.73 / 10.6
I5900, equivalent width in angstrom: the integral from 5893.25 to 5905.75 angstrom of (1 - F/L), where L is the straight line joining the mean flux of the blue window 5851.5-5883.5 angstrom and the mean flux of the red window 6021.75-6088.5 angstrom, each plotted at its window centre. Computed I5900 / 2.2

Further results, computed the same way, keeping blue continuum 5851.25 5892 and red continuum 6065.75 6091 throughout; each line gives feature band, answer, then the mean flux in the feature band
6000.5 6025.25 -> -0.7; 10.3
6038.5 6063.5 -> -1.5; 10.6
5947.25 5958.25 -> -0.1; 10.1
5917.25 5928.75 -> -0.3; 10.2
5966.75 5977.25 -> -0.9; 10.8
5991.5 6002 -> -0.5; 10.4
